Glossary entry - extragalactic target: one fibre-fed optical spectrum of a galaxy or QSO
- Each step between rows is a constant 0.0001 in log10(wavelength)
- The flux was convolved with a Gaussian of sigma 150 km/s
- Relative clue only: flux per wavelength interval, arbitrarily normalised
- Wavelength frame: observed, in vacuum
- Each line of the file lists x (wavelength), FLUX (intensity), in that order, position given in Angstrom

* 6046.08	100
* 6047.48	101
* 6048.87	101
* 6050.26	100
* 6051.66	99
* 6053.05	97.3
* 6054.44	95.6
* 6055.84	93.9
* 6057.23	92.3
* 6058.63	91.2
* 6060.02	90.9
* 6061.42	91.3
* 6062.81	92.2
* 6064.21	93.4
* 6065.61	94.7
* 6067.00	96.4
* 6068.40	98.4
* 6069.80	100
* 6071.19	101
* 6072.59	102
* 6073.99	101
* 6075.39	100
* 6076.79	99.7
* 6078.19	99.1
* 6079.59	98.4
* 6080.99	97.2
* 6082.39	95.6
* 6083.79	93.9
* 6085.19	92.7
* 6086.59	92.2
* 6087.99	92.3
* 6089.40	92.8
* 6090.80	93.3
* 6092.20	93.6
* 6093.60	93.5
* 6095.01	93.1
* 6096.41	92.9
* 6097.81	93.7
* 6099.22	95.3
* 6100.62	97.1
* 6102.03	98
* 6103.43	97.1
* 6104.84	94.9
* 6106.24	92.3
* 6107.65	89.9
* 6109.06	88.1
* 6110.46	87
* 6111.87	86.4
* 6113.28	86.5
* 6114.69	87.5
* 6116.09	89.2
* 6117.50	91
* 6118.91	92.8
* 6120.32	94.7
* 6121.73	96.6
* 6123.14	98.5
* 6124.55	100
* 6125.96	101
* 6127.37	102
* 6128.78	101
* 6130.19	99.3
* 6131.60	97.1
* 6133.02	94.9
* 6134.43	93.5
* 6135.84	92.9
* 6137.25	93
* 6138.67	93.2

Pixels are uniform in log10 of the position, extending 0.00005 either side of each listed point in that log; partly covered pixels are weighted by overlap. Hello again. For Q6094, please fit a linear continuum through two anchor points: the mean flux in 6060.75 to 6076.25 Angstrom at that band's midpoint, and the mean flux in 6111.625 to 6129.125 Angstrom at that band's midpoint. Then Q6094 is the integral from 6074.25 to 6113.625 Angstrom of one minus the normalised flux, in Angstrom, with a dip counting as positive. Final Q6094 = 0.83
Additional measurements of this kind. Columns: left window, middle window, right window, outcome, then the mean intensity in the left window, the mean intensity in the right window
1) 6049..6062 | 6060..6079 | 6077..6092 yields -0.5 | 94.9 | 94.9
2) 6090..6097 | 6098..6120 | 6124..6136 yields 0.9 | 93.3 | 98.2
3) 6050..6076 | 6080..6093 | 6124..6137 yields 0.4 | 96.3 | 97.8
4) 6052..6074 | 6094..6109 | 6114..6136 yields 0.3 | 95.6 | 95.9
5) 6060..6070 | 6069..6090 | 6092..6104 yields -0.5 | 94.6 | 95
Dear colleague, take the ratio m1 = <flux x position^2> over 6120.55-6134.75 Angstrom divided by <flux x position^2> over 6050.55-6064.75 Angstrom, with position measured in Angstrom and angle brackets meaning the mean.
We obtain 1.07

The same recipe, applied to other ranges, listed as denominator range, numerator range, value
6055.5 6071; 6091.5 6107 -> 1.02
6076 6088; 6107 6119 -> 0.93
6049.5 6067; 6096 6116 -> 0.99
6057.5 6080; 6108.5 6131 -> 0.99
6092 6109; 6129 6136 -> 1.03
